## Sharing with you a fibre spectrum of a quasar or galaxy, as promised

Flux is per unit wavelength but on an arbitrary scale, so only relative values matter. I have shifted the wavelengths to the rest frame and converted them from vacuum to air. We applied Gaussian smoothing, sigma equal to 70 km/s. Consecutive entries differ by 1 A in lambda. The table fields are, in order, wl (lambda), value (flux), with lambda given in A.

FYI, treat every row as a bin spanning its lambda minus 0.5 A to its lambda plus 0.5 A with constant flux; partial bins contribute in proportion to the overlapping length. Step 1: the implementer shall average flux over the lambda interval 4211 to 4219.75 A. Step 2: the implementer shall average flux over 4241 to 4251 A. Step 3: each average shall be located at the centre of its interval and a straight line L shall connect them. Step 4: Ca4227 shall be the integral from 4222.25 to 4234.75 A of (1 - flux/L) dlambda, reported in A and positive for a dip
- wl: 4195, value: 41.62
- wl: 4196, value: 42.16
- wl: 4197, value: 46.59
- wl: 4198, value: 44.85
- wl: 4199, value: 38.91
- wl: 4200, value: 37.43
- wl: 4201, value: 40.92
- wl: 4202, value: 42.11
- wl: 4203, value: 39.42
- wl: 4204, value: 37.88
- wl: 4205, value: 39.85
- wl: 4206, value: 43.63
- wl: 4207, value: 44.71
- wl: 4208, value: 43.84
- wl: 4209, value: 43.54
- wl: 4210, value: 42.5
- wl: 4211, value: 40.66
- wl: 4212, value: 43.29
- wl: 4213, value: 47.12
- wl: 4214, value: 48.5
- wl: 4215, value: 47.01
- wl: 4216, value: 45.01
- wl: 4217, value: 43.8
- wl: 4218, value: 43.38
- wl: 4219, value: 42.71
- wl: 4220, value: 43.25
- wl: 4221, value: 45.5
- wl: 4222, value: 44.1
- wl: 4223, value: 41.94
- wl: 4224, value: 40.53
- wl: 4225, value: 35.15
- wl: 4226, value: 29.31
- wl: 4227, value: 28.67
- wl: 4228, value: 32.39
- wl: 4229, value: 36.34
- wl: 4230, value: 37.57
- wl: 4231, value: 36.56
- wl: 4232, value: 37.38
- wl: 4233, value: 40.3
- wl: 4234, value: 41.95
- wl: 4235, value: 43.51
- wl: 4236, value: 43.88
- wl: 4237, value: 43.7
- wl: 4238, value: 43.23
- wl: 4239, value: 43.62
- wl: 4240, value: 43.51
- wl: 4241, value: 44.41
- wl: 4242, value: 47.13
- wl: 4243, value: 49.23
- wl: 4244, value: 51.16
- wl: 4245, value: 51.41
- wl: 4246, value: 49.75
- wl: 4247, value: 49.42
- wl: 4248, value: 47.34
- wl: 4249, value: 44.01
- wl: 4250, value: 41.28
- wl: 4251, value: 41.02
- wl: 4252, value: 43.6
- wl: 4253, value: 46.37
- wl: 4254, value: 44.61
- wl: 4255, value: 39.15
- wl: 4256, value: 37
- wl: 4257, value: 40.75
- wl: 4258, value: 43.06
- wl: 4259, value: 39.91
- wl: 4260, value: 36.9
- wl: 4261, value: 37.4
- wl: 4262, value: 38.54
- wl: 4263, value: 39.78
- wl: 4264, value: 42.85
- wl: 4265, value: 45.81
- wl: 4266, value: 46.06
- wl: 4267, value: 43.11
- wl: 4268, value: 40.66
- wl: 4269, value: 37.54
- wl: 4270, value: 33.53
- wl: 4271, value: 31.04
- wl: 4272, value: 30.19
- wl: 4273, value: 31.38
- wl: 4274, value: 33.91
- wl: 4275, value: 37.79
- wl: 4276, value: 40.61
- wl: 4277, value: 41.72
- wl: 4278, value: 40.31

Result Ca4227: 2.48 A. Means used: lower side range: 44.8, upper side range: 47.3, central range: 36.8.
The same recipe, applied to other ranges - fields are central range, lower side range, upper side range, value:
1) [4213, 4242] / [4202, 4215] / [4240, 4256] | 2.0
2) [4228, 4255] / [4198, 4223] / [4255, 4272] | -1.9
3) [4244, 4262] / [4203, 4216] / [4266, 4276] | -2.3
